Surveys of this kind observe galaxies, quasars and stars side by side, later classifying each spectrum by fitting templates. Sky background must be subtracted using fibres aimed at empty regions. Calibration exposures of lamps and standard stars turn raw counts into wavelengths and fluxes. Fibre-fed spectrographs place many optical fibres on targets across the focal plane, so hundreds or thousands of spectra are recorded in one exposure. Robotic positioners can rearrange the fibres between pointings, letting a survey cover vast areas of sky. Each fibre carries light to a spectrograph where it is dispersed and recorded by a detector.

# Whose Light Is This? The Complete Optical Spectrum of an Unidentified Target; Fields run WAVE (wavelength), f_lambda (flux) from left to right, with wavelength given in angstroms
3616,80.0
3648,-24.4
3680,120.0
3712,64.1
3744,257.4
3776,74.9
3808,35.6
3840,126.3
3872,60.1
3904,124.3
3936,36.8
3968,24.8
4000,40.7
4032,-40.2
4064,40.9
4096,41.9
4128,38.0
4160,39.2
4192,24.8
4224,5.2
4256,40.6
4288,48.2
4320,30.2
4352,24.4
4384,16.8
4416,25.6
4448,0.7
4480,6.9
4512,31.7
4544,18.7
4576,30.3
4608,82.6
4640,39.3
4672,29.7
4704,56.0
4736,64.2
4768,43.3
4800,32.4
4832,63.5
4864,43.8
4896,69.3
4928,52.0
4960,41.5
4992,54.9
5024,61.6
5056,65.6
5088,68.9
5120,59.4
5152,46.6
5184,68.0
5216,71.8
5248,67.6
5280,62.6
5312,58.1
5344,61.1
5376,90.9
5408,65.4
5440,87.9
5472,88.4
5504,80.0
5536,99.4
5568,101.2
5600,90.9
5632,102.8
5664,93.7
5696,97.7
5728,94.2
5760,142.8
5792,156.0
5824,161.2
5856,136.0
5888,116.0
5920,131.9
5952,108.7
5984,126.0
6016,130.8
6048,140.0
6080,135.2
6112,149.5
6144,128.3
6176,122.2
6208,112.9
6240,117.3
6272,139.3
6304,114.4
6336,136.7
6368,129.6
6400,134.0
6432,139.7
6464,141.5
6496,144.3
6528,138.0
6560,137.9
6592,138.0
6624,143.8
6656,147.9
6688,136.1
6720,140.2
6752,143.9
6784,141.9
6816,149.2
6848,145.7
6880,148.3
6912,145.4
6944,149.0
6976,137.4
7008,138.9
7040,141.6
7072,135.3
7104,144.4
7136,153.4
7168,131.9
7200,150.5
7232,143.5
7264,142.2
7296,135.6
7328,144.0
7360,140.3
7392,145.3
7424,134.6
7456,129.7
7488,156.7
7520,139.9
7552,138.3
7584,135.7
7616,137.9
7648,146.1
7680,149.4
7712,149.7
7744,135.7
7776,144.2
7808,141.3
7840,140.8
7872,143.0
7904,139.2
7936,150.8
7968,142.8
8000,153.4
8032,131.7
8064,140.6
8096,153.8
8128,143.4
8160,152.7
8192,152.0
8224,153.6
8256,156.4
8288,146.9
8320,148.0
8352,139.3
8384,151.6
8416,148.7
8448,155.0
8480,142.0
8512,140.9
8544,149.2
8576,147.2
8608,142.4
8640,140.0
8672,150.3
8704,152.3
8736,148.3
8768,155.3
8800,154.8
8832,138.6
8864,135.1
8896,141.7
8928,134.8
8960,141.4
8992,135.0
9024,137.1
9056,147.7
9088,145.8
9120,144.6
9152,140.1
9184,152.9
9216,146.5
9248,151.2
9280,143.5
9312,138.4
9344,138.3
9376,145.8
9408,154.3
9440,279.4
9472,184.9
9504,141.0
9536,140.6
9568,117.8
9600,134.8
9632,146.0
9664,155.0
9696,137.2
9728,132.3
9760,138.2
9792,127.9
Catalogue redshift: 0.44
